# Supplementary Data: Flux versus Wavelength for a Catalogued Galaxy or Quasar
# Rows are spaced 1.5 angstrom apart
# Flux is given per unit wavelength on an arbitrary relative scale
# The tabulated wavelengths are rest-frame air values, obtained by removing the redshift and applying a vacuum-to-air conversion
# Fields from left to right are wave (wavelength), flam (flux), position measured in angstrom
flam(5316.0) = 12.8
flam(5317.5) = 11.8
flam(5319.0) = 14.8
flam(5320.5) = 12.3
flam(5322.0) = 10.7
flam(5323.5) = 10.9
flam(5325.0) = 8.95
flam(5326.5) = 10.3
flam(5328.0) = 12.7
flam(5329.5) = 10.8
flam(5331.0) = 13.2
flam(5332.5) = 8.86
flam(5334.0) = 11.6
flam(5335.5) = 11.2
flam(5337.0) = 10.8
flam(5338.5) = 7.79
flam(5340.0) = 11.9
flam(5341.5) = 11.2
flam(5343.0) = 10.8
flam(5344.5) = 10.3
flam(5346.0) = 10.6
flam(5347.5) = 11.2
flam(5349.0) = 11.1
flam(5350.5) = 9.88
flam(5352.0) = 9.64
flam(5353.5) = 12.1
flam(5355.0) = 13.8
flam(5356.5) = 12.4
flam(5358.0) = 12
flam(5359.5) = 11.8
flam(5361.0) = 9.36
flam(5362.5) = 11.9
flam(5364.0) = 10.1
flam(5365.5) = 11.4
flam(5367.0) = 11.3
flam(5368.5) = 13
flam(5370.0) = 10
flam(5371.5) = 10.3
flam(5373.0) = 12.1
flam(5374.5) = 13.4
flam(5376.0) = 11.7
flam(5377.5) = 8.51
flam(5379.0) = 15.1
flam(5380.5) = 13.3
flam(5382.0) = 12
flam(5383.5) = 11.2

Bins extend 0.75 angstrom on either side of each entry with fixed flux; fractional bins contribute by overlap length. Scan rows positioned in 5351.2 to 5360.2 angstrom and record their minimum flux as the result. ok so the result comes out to 9.64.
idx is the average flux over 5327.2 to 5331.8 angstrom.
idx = 12.2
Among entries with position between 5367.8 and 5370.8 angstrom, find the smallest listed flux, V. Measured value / 10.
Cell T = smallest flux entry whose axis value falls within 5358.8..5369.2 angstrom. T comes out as 9.36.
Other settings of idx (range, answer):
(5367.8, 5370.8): 11.5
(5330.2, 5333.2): 11.1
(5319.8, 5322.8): 11.5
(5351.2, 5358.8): 12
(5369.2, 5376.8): 11.5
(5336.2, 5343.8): 10.5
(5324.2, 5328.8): 10.7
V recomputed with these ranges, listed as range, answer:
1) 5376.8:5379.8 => 8.51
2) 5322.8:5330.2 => 8.95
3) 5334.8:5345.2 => 7.79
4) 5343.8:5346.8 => 10.3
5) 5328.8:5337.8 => 8.86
